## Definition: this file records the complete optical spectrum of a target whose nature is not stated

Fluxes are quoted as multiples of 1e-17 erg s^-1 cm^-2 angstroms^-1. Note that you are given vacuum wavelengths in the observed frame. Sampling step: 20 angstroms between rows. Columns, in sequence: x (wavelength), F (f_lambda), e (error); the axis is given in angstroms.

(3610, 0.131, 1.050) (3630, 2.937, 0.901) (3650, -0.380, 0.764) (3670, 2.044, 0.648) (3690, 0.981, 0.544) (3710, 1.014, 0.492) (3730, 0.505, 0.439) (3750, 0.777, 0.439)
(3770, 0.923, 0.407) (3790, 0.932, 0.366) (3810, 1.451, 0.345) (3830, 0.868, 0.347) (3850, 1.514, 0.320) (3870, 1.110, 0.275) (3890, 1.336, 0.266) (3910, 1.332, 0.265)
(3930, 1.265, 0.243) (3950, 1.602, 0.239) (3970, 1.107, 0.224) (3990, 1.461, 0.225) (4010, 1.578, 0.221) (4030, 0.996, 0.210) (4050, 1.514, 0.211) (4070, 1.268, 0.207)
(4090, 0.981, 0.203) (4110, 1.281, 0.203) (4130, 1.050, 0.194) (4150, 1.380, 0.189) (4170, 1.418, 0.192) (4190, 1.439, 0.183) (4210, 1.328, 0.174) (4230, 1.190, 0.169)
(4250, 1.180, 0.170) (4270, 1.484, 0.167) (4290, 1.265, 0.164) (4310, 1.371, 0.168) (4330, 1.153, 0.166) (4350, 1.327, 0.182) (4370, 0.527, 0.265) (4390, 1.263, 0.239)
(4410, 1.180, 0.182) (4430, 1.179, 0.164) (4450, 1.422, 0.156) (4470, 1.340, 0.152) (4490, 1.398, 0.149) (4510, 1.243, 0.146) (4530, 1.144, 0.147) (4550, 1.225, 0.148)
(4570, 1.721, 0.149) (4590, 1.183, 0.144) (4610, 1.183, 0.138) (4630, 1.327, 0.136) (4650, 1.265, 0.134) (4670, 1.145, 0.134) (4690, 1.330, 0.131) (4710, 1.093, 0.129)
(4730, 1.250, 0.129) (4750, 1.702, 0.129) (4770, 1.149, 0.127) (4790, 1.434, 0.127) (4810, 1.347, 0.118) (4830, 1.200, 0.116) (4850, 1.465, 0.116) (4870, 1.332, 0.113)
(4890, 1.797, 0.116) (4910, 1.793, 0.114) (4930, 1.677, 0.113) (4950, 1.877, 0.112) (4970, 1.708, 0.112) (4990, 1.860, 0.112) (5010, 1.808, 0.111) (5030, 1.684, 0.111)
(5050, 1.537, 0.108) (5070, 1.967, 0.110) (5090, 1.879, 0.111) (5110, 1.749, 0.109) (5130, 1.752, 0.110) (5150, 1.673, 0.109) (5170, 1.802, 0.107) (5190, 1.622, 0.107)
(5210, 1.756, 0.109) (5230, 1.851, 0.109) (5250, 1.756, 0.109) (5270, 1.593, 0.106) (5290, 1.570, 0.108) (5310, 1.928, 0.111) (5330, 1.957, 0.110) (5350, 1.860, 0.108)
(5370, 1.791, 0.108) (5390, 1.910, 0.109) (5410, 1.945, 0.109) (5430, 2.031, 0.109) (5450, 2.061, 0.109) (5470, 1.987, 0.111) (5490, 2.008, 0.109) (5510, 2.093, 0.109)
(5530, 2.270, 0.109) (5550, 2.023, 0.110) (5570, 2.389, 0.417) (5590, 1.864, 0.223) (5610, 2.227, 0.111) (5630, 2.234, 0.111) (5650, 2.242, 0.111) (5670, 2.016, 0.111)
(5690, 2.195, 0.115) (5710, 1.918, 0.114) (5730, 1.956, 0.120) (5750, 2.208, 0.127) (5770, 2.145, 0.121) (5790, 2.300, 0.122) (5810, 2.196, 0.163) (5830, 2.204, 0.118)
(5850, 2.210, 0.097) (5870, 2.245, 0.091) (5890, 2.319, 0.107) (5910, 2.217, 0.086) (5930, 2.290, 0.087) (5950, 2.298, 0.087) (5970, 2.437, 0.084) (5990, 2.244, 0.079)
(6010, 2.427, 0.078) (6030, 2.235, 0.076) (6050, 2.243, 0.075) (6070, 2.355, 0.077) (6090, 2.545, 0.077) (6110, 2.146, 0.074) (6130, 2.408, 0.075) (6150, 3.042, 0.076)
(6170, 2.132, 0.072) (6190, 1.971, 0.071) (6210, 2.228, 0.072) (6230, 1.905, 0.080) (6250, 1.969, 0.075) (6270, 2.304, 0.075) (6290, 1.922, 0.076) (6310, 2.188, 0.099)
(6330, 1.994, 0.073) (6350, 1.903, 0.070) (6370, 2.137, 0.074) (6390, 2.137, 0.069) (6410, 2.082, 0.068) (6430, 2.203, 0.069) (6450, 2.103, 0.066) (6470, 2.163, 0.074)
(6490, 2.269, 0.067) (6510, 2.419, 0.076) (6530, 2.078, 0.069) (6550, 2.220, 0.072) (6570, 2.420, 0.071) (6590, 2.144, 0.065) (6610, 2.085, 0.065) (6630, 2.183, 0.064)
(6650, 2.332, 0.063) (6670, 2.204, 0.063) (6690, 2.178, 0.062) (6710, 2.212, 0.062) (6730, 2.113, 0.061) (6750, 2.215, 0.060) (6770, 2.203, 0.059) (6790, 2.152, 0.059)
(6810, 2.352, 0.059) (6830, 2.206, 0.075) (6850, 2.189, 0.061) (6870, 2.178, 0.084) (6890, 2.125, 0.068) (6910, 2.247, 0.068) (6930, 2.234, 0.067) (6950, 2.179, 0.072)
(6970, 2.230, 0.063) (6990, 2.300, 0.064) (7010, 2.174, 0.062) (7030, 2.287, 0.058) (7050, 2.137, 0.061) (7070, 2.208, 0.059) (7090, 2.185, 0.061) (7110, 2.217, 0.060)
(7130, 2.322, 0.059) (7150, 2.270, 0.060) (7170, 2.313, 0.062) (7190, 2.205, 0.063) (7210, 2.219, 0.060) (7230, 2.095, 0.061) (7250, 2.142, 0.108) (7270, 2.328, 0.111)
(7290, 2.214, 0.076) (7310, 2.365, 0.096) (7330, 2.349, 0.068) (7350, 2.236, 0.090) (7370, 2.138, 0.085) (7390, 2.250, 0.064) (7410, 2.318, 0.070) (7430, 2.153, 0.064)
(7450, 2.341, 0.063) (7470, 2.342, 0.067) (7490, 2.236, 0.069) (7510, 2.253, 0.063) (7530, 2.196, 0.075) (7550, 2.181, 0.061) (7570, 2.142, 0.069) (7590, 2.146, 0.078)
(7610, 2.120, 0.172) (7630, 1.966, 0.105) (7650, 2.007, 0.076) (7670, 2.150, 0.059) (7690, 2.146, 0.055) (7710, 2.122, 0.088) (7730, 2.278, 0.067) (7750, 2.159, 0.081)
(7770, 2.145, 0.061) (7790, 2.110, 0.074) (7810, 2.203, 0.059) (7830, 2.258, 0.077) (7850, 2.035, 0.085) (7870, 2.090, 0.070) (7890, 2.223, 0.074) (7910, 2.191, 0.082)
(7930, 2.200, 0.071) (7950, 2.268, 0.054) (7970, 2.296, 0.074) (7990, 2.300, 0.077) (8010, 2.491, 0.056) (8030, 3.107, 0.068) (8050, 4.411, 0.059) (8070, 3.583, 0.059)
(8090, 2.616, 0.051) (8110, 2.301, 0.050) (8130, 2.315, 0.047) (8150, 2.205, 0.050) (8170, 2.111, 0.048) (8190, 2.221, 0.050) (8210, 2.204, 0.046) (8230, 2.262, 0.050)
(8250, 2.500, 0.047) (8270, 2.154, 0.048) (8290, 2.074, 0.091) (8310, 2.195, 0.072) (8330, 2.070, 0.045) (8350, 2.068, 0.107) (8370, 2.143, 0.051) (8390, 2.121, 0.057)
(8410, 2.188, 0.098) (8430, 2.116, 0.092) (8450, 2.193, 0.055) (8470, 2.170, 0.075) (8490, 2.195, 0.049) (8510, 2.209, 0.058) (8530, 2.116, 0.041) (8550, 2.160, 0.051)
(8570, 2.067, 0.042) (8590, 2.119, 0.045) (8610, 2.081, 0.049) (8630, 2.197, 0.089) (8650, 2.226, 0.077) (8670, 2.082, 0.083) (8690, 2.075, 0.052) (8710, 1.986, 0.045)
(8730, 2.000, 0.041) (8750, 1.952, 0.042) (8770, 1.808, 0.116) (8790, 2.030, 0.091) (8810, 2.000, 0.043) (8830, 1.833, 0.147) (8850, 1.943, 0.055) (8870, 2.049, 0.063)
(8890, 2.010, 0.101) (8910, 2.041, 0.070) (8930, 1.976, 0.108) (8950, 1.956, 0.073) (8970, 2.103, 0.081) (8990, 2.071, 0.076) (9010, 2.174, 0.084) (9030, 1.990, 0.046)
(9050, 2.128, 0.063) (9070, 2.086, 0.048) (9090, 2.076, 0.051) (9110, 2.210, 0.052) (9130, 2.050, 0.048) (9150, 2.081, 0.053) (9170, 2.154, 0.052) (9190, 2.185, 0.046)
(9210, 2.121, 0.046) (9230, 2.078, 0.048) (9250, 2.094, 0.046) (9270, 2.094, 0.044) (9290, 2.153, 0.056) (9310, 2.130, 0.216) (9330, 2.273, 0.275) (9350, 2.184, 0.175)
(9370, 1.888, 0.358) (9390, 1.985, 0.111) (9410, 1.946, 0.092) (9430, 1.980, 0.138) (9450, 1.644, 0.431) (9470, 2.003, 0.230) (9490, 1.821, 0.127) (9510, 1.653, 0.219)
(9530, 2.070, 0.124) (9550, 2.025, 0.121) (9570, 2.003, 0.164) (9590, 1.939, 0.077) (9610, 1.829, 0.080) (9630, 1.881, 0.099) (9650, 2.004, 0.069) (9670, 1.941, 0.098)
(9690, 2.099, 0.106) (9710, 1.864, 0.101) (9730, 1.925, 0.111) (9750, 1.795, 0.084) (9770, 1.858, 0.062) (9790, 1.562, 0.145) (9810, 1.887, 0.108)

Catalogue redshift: 0.23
